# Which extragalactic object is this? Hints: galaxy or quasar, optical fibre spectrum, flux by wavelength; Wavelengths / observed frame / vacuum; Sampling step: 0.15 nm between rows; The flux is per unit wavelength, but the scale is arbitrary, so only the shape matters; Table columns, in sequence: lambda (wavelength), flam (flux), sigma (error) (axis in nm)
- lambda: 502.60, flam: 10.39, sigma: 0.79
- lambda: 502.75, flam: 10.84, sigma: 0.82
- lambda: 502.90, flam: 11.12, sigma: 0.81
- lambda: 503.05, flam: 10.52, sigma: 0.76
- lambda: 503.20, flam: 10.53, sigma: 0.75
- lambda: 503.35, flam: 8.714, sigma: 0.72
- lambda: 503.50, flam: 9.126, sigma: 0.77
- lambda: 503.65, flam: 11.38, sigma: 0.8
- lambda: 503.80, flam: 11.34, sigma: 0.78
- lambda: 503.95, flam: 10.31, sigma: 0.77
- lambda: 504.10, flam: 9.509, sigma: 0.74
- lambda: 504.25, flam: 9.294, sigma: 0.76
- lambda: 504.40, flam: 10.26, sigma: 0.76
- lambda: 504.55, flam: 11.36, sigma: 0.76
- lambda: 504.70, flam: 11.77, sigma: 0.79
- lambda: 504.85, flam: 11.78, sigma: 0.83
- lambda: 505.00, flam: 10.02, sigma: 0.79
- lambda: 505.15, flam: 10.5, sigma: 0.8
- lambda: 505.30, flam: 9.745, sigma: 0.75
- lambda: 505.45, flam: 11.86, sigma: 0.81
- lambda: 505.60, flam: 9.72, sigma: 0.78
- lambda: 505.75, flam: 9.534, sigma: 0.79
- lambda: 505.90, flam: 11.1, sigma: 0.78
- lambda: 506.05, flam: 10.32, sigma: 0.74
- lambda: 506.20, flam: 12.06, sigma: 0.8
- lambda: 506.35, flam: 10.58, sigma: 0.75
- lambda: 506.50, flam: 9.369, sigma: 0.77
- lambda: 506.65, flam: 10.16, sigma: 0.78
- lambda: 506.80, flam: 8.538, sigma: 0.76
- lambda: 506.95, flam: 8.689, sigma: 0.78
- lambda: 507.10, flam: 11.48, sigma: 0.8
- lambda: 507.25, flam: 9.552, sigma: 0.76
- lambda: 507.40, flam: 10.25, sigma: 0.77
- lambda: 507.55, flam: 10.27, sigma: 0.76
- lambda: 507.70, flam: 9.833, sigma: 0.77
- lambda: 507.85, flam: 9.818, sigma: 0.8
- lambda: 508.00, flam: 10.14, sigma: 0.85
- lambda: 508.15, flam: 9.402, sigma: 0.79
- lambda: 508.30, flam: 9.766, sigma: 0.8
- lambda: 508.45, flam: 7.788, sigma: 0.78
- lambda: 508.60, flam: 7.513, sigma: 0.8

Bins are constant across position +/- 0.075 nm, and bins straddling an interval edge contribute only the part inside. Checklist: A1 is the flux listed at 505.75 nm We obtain 9.534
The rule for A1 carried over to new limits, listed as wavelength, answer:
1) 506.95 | 8.689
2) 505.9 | 11.1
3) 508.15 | 9.402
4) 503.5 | 9.126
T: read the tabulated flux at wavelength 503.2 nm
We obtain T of 10.53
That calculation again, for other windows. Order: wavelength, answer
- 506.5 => 9.369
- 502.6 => 10.39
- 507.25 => 9.552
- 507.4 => 10.25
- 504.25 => 9.294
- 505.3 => 9.745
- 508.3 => 9.766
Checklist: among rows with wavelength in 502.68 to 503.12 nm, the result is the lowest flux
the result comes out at 10.52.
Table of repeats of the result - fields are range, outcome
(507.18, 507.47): 9.552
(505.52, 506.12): 9.534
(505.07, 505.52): 9.745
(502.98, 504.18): 8.714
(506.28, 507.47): 8.538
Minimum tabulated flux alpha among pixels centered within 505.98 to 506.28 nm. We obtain 10.32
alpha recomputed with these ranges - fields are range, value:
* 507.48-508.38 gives 9.402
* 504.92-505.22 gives 10.02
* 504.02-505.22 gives 9.294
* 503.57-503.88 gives 11.34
